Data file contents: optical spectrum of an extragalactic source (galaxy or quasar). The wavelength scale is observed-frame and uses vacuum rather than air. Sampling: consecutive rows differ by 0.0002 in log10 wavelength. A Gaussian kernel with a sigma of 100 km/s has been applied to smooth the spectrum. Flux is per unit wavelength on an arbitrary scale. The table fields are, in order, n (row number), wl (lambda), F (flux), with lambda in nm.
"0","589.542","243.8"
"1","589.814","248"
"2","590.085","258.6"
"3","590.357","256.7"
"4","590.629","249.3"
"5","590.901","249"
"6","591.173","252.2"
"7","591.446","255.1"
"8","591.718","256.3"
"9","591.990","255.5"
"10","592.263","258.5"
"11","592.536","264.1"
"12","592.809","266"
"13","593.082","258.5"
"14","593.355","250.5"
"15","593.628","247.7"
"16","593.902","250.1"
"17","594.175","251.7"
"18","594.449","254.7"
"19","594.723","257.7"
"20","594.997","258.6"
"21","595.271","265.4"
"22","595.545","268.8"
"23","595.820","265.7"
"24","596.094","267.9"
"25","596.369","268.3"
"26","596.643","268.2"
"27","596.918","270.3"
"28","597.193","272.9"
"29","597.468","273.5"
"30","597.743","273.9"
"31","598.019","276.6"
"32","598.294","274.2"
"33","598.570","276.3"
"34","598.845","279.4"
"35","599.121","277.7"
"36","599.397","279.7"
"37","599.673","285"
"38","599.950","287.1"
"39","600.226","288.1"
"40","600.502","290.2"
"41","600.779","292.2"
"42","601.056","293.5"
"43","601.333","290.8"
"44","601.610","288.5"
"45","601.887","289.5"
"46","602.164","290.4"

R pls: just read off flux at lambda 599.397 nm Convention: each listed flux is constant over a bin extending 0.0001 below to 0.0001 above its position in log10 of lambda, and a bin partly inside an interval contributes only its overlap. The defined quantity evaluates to 279.7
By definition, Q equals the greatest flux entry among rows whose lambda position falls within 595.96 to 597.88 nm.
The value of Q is 273.9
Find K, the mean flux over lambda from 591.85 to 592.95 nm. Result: 261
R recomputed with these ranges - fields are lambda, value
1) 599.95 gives 287.1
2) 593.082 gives 258.5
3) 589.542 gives 243.8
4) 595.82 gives 265.7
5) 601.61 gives 288.5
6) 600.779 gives 292.2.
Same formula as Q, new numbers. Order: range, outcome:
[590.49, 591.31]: 252.2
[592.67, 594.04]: 266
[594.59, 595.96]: 268.8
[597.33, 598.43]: 276.6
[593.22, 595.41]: 265.4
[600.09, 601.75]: 293.5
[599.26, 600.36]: 288.1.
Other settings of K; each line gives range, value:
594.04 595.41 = 258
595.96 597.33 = 270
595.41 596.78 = 268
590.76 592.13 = 254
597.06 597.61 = 273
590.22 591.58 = 252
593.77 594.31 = 251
